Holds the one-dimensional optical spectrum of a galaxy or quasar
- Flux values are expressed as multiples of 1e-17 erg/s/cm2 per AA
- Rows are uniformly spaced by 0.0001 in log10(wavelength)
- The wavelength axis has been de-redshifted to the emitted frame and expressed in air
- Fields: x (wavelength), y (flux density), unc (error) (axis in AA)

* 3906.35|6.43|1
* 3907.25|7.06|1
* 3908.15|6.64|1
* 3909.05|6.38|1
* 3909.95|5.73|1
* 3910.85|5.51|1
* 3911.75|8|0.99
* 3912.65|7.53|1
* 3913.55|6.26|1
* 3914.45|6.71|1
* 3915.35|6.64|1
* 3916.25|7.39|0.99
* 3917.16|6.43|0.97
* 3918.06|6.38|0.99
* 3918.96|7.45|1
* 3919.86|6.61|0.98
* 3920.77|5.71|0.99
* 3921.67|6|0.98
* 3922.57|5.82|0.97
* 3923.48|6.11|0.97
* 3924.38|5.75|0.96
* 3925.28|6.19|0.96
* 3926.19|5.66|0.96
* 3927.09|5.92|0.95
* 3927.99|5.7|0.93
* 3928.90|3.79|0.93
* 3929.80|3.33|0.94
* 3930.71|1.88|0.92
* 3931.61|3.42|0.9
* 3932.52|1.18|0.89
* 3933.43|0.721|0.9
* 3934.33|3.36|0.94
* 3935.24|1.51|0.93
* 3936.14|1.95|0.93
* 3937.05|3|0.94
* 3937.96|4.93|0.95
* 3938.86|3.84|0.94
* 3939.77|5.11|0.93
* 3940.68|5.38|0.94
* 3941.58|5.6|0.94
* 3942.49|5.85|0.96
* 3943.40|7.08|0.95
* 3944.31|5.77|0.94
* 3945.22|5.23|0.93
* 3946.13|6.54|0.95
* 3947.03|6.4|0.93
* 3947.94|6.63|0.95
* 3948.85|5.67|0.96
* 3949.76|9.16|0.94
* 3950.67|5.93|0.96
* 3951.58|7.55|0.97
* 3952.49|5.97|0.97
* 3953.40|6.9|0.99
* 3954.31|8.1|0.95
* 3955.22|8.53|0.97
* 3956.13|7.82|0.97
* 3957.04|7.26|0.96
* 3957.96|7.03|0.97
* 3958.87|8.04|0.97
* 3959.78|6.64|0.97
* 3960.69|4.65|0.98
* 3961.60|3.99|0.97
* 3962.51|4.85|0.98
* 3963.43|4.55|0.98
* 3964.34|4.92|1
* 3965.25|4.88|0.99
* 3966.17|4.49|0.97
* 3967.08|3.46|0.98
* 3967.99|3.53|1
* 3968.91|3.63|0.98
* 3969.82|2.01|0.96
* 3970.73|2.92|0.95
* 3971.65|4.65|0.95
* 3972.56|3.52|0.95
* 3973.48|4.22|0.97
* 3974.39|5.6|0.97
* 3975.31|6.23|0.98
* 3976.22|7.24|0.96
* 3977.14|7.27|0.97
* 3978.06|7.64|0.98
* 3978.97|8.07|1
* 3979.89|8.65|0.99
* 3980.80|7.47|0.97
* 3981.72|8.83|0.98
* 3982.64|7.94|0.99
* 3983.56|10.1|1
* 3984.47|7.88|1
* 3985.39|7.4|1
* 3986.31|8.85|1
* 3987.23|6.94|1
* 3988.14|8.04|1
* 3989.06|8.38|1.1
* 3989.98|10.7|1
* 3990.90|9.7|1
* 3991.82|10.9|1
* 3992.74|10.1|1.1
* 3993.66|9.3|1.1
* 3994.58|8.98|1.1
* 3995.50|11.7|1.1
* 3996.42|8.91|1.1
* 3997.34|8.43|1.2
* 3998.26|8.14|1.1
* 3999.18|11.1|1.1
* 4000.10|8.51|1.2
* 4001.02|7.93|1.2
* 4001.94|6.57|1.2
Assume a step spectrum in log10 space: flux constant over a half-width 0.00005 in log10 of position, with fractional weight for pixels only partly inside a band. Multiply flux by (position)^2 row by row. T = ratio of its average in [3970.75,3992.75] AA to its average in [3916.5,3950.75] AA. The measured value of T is 1.54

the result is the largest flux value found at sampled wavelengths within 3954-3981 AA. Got 8.65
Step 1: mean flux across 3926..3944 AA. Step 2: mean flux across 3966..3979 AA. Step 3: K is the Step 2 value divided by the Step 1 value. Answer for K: 1.2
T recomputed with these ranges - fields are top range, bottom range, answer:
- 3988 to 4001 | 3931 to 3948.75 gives 2.21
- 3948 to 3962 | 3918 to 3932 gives 1.31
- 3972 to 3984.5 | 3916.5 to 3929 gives 1.22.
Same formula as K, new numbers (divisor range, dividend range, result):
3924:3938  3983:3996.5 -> 2.56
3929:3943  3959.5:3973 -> 1.21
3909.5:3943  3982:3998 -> 1.78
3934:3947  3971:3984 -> 1.46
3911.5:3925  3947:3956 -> 1.09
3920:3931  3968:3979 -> 0.97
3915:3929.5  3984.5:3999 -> 1.50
